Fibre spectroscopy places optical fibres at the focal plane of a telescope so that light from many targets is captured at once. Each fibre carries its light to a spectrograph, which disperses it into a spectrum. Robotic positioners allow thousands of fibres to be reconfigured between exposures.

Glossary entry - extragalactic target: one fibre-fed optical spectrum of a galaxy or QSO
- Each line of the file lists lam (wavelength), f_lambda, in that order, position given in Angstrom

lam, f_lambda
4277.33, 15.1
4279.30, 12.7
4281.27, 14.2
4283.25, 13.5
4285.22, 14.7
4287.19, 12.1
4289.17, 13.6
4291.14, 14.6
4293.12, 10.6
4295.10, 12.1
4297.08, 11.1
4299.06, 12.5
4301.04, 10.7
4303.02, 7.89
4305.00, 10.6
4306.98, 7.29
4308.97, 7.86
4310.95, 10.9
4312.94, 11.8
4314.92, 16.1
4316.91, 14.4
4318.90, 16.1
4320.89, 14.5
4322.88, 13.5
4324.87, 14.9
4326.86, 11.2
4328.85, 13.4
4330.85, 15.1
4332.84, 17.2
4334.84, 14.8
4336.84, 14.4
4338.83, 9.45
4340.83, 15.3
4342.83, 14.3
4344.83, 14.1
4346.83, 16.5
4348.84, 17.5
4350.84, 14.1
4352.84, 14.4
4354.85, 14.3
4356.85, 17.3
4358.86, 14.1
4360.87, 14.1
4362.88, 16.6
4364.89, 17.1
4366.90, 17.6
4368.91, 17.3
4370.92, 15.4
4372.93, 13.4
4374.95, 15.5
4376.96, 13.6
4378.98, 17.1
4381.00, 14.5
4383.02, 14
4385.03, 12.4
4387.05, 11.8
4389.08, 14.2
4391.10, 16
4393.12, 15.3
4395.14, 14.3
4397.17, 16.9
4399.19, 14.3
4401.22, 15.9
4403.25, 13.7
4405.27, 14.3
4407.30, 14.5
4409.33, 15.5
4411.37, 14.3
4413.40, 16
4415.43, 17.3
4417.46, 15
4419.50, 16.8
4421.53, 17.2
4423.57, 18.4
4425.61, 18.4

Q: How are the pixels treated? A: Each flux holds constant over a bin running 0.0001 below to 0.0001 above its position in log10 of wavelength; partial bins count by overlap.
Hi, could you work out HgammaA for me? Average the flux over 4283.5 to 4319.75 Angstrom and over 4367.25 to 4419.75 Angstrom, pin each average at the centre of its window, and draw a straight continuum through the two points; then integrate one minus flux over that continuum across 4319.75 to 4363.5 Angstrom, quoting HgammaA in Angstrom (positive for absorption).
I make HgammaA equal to -4.31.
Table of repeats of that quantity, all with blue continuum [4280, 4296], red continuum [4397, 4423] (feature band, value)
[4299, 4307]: 2.2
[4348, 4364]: -0.9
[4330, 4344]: -0.2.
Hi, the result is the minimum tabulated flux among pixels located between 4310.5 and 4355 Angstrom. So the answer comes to 9.45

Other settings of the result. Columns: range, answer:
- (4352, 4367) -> 14.1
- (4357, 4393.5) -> 11.8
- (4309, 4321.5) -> 10.9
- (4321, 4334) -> 11.2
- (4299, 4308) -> 7.29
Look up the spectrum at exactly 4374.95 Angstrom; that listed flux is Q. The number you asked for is 15.5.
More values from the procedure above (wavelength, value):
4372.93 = 13.4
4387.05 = 11.8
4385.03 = 12.4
